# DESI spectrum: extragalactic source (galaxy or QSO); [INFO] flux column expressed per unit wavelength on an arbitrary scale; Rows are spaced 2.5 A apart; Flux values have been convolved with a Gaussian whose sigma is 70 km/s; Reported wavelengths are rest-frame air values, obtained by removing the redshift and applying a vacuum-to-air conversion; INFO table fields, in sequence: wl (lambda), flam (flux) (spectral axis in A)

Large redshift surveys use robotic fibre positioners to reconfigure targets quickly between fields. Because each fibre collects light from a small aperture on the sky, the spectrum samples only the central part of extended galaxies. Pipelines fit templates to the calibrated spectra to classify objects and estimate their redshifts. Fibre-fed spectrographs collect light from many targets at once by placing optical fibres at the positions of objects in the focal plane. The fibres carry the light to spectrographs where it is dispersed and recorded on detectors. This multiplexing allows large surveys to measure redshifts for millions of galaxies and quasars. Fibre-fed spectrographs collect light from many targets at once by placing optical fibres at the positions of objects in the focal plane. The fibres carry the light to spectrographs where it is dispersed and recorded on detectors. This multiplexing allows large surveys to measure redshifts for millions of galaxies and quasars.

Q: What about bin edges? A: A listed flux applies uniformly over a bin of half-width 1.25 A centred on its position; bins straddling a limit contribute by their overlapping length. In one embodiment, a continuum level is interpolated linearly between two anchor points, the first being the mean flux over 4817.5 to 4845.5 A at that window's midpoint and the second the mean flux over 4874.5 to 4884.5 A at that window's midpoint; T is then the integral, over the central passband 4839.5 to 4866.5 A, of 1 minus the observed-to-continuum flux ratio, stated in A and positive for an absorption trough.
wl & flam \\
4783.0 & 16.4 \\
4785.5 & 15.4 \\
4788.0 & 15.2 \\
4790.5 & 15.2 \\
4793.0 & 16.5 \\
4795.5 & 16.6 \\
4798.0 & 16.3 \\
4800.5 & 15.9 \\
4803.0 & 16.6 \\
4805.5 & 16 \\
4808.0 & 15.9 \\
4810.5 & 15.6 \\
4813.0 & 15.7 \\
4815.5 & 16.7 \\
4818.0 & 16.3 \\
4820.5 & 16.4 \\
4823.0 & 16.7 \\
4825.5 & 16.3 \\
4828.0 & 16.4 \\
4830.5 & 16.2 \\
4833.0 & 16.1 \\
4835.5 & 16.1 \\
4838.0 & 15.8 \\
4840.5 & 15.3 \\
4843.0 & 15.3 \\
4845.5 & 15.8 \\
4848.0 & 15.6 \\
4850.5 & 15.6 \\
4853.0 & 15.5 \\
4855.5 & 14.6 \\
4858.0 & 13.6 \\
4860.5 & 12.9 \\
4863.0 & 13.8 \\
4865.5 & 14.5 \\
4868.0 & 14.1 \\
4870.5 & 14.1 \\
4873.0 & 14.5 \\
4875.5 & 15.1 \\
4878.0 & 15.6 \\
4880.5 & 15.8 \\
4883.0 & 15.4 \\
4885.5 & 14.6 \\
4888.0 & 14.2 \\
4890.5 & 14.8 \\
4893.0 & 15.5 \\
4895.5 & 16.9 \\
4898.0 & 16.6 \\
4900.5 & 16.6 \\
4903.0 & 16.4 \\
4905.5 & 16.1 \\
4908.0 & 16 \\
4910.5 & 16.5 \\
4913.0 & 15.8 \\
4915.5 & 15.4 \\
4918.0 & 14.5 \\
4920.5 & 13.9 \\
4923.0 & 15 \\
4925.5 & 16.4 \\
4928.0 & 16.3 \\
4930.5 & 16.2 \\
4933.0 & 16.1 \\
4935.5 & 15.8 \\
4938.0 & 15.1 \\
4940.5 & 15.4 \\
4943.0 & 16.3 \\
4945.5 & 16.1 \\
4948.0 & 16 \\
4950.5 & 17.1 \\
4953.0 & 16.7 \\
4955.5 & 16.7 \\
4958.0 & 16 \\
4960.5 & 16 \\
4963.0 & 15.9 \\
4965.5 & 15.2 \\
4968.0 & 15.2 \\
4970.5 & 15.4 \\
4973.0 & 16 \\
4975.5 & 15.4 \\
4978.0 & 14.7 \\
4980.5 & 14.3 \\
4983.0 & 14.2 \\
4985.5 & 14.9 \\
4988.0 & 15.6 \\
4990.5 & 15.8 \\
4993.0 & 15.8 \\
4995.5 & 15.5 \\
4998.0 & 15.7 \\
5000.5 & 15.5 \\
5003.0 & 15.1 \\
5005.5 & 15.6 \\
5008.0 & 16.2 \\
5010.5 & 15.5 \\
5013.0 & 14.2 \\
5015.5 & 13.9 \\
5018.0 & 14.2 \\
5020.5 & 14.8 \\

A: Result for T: 1.8 A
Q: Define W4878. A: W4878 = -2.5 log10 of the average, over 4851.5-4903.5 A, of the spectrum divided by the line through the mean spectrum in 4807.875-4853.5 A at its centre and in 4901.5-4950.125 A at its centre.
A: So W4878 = 0.06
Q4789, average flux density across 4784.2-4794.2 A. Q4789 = 15.6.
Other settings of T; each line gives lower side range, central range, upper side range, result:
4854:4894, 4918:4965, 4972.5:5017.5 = -3.09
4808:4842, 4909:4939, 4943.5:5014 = 0.36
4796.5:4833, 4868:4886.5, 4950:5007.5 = 1.17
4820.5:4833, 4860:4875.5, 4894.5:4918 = 2.03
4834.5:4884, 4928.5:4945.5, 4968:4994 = -0.84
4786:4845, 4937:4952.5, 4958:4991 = -0.62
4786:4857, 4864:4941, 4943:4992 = 1.57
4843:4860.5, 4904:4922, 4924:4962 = 0.33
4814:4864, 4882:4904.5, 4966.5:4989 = -0.45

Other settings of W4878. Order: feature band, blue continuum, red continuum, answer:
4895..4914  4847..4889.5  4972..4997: -0.11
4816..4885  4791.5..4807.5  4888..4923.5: 0.05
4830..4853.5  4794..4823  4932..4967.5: 0.03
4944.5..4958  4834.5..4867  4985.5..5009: -0.07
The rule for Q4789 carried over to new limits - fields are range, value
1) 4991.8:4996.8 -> 15.6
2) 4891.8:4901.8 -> 16.4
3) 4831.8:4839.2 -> 16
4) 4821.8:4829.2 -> 16.5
